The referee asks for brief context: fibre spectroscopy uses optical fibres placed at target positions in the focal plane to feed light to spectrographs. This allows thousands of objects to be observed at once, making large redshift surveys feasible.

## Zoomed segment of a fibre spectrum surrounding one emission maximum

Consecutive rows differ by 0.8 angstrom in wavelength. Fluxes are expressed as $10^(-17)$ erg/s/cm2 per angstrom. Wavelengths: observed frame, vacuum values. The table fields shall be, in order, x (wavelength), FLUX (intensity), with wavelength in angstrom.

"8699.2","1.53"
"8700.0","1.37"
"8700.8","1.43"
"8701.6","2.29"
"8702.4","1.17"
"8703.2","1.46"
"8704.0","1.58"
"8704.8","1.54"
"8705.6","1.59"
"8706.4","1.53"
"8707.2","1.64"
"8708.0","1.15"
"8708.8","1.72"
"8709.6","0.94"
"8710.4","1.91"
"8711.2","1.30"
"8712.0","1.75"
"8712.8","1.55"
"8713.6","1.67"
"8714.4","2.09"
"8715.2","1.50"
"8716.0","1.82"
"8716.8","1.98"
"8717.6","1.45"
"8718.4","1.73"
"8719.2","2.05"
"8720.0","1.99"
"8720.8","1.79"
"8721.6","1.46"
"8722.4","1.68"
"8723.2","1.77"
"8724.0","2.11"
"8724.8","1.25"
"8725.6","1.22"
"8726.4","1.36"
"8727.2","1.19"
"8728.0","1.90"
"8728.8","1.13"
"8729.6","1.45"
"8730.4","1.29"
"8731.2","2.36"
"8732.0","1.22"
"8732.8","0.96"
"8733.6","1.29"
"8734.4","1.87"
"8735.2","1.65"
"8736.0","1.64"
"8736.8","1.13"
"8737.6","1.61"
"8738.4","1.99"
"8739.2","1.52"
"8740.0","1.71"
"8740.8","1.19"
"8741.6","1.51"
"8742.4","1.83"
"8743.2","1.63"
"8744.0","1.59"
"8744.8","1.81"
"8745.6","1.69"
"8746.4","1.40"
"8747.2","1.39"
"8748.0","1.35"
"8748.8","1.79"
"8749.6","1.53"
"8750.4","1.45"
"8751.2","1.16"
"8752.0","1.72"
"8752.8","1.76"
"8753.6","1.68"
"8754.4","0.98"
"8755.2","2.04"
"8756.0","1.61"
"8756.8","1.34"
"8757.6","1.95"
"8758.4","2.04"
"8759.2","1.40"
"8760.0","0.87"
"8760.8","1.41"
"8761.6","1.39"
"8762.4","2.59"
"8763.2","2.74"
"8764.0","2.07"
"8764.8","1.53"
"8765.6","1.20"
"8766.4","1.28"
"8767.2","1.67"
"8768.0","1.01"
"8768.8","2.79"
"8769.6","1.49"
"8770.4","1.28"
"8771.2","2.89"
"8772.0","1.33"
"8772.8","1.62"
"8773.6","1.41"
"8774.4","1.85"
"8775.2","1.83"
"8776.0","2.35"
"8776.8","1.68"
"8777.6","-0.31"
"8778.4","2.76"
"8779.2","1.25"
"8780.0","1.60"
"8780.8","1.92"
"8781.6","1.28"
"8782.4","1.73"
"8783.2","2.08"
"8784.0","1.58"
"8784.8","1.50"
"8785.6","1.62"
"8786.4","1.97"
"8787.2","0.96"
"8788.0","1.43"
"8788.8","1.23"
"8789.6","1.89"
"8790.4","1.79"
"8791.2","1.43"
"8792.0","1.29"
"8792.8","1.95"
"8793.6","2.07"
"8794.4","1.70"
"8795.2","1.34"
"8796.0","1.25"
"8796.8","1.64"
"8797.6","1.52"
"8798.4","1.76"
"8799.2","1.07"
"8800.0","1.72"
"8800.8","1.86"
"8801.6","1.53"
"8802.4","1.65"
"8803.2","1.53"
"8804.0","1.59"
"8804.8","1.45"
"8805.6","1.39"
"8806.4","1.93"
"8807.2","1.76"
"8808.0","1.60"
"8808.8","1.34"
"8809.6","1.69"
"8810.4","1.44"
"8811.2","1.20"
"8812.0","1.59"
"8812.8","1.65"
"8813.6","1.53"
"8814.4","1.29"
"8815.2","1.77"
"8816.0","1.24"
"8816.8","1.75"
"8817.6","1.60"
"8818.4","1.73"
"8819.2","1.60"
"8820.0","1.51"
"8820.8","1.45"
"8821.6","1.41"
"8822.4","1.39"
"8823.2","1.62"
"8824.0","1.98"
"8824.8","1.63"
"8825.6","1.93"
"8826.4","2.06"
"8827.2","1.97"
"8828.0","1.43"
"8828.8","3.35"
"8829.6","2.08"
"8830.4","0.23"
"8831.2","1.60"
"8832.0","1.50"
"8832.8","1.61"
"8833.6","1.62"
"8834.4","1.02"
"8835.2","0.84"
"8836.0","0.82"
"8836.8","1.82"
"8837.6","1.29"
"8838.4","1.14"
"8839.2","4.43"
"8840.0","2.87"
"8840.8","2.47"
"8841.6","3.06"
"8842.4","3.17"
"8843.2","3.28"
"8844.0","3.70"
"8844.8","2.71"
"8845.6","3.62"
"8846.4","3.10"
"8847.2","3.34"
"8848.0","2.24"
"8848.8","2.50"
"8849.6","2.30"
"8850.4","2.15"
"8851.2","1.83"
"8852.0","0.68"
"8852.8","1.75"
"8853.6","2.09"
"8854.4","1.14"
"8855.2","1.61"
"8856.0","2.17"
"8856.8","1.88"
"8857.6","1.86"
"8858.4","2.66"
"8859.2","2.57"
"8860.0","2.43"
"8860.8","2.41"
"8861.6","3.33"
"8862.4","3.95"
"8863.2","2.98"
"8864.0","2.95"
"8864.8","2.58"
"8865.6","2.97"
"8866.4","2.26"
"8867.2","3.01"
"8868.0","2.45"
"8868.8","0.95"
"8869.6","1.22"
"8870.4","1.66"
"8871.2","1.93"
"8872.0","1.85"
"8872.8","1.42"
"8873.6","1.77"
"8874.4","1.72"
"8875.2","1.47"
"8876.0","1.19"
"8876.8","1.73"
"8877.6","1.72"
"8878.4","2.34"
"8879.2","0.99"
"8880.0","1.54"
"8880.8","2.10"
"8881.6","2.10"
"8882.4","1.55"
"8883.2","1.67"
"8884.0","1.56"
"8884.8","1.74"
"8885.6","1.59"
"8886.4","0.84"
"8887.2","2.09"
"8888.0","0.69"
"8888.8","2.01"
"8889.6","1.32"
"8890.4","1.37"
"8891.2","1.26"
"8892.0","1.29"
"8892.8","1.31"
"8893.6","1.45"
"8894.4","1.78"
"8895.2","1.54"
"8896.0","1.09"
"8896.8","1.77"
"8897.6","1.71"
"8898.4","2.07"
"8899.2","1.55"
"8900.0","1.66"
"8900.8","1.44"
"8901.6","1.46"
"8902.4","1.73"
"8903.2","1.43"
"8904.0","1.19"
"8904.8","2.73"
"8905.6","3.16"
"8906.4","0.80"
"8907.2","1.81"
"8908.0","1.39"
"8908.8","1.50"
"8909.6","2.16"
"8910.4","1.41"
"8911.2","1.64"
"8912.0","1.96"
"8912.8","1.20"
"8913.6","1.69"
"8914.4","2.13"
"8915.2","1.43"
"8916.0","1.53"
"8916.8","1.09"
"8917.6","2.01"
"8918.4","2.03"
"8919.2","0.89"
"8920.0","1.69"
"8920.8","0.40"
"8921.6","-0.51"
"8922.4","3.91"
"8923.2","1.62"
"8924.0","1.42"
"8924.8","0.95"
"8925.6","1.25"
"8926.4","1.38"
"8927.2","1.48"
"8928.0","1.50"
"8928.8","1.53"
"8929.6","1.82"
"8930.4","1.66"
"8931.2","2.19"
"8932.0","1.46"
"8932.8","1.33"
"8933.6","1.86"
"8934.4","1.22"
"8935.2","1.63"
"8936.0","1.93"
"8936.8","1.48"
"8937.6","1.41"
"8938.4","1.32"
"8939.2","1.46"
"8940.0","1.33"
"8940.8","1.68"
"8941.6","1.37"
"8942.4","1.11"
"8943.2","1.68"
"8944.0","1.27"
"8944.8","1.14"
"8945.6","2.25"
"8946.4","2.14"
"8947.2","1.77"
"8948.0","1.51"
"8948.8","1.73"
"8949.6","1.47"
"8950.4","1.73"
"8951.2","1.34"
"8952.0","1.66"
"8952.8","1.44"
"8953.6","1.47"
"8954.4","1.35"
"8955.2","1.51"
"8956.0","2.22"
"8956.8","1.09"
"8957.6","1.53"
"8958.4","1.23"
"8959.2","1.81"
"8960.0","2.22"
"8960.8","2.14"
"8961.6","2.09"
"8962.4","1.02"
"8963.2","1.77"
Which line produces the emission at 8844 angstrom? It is [S II] 6716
